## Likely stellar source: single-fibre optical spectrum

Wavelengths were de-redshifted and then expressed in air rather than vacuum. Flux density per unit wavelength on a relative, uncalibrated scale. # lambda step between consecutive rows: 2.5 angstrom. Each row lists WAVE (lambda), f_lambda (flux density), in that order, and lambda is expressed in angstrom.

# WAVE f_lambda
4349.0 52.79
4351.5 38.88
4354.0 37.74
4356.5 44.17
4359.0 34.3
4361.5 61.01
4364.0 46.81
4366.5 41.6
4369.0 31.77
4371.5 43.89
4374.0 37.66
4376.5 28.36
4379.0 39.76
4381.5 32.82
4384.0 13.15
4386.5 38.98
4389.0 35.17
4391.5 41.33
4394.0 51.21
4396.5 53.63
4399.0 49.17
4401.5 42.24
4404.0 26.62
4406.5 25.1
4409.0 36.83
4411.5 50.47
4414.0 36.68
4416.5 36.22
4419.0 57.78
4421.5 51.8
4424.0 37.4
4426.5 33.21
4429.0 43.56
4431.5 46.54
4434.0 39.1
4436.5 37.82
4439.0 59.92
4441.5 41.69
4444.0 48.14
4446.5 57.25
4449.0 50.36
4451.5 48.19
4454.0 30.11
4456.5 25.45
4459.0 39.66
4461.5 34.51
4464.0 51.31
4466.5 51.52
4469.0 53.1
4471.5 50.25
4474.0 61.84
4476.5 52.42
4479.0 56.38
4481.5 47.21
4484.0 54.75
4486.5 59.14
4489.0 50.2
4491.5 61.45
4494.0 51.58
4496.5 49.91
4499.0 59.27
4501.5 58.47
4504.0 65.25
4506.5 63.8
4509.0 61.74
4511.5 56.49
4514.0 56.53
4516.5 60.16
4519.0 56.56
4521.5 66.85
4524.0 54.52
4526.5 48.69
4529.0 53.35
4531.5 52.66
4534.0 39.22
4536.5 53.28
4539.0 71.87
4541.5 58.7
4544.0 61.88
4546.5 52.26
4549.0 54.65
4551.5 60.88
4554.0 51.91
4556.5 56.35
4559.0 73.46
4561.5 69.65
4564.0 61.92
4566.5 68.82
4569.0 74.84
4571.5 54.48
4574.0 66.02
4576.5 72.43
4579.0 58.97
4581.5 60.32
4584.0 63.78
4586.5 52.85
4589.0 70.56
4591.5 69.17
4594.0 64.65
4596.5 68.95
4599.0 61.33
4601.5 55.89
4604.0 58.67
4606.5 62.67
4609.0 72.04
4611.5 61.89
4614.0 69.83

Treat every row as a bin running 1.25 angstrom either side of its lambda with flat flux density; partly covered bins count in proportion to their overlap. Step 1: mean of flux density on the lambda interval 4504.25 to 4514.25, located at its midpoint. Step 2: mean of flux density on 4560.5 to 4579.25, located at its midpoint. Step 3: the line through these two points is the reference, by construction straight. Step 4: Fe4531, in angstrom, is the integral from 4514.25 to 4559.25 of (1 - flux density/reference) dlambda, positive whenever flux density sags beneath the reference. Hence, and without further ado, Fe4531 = 4.6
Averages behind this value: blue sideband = 60.5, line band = 56.7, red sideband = 66.2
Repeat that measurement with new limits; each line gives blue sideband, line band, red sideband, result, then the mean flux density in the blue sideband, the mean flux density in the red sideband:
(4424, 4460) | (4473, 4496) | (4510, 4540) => -2.5 angstrom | 42.8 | 55.8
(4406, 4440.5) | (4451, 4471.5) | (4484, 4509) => 3.5 angstrom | 42.7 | 57.7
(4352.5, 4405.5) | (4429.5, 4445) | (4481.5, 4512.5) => 0.9 angstrom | 39.5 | 57.3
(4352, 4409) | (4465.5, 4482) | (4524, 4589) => -1.2 angstrom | 38.9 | 59.8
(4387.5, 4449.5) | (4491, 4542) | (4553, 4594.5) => -0.6 angstrom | 43.5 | 64.2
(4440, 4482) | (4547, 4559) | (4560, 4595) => 0.7 angstrom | 47.1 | 65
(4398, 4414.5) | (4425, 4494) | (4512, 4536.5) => -3.2 angstrom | 38.1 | 54.3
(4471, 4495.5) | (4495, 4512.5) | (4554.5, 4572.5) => -0.6 angstrom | 54.6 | 65.2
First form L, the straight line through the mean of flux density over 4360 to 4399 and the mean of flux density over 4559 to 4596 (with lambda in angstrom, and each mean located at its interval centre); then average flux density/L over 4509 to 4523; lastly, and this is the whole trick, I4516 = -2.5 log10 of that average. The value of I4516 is -0.04 mag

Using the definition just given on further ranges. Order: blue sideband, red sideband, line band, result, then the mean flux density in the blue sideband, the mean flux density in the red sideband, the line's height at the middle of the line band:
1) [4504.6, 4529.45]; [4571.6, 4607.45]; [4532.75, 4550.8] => 0.07 mag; 58.2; 63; 59.9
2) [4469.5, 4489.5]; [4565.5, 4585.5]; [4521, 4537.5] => 0.15 mag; 54.1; 64.8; 59.6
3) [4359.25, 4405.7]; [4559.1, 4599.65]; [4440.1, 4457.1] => 0.10 mag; 39.5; 65.2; 48.1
